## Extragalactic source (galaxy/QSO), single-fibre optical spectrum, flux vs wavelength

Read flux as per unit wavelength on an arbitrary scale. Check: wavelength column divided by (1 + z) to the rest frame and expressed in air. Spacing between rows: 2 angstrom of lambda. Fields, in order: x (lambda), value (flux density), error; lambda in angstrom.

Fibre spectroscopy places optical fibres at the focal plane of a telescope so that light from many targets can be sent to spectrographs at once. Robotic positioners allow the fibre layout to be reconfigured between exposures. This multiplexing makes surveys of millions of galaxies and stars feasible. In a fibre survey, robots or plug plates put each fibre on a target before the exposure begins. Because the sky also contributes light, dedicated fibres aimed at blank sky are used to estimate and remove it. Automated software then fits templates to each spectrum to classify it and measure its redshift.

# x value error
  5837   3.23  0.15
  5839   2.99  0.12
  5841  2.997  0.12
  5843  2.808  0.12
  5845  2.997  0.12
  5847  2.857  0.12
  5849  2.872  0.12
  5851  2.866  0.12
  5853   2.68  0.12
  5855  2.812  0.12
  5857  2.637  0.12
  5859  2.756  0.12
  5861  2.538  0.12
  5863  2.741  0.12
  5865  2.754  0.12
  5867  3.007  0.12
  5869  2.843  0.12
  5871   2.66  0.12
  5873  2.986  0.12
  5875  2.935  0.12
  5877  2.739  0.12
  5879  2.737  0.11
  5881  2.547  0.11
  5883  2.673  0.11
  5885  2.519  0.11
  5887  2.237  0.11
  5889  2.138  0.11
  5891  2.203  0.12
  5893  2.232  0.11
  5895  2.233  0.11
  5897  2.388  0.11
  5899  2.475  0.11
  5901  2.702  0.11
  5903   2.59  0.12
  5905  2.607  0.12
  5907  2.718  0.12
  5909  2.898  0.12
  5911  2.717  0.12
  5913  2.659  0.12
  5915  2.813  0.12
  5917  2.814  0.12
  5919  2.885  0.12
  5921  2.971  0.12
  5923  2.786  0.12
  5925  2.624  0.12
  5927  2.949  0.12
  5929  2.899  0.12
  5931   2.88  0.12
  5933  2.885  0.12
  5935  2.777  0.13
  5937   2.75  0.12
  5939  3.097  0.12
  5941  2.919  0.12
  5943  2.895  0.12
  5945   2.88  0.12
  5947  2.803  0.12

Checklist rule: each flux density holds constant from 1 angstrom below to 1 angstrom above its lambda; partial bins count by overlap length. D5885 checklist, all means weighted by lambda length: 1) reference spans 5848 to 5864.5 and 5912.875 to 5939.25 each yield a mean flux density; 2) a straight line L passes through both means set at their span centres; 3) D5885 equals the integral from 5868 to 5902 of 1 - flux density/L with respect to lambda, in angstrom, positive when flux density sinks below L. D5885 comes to 2.9 angstrom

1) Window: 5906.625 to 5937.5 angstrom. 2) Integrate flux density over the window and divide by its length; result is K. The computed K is 2.82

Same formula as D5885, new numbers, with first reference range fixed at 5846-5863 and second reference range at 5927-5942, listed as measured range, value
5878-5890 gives 1.4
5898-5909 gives 0.7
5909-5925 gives 0.3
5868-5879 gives -0.2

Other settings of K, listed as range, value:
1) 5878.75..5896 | 2.38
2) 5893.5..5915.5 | 2.6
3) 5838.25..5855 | 2.88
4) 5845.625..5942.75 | 2.71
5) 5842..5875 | 2.8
